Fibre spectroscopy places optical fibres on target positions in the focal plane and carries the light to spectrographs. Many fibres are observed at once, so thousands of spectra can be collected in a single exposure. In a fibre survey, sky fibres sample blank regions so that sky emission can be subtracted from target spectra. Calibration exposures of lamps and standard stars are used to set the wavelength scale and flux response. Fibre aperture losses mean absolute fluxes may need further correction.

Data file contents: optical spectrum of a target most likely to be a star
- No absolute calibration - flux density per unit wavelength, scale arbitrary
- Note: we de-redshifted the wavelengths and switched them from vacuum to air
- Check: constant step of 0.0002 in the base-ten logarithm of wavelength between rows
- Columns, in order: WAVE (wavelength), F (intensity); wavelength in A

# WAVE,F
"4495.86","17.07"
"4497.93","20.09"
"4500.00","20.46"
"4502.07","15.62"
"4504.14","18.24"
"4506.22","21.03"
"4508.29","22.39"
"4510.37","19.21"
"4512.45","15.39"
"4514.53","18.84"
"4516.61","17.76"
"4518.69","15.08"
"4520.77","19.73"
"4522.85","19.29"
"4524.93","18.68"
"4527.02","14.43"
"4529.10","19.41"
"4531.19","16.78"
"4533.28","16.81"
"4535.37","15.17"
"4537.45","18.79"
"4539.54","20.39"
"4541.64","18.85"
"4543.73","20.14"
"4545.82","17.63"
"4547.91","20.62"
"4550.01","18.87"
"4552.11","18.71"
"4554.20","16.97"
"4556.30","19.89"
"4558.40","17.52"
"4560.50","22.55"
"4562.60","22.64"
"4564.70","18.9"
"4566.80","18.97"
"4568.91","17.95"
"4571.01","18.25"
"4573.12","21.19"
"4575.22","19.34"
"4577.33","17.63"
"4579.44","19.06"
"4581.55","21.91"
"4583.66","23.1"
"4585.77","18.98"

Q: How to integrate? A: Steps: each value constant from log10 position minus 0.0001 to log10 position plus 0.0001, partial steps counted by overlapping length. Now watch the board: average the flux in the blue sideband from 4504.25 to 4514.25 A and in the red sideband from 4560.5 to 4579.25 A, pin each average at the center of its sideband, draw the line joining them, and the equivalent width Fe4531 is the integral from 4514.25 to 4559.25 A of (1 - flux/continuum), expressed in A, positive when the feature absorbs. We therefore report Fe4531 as 2.8 A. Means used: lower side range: 19.3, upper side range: 19.5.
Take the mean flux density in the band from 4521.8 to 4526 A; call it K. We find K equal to 19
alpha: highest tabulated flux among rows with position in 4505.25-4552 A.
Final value 22.39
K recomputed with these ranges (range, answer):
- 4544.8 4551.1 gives 19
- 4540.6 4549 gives 19.3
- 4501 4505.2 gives 17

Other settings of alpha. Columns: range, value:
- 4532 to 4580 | 22.64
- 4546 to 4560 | 20.62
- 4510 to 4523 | 19.73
